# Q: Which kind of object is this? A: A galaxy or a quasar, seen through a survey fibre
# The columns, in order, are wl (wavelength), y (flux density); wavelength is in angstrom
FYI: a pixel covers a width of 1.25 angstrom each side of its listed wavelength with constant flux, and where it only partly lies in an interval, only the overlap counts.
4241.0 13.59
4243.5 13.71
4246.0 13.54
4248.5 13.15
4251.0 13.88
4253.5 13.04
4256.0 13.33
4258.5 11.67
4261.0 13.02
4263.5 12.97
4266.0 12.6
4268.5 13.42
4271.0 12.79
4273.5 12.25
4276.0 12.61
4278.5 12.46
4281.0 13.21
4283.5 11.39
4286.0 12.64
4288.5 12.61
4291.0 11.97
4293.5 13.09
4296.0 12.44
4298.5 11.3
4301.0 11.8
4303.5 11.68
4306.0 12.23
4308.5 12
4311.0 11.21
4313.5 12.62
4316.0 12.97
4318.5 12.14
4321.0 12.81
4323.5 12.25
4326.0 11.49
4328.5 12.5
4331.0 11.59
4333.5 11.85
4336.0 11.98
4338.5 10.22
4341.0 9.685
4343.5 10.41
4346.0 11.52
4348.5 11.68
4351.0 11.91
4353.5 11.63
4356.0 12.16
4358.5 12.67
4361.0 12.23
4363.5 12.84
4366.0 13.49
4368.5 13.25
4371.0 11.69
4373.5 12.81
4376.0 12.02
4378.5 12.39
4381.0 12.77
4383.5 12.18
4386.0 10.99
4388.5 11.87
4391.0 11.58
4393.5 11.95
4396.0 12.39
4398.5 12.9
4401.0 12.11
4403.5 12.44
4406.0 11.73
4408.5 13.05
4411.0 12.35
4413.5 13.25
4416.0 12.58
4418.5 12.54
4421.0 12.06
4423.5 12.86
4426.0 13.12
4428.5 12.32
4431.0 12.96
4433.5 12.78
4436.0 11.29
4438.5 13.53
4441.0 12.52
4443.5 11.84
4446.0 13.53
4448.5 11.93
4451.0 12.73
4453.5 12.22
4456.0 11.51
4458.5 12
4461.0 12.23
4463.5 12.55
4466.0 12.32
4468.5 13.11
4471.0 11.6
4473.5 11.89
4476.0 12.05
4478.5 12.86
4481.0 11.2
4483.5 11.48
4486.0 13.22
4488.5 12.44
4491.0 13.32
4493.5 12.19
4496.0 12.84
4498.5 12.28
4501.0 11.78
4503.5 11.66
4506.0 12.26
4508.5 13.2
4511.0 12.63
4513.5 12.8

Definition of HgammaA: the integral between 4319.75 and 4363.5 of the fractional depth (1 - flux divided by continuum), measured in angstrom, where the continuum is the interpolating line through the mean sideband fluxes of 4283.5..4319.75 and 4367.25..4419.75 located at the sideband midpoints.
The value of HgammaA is 1.9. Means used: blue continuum 12.2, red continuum 12.3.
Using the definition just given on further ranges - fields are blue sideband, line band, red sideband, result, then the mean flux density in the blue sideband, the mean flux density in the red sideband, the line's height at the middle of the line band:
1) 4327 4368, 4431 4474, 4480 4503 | -0.68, 11.8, 12.3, 12.2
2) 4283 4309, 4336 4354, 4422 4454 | 1.82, 12.1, 12.6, 12.3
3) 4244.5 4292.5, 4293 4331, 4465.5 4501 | 1.65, 12.8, 12.3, 12.7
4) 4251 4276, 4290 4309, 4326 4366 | 0.43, 12.8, 11.7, 12.3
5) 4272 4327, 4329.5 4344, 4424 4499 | 1.50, 12.2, 12.4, 12.3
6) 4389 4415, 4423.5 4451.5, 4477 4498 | -0.48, 12.4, 12.4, 12.4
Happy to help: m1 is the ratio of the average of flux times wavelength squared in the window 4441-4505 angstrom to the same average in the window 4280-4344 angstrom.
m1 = 1.1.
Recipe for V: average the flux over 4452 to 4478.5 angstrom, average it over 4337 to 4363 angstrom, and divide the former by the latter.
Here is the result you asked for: 1.06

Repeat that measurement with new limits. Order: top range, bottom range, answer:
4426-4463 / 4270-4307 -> 1.01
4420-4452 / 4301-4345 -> 1.07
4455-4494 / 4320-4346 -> 1.07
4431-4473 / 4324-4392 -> 1.04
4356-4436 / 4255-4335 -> 1.01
